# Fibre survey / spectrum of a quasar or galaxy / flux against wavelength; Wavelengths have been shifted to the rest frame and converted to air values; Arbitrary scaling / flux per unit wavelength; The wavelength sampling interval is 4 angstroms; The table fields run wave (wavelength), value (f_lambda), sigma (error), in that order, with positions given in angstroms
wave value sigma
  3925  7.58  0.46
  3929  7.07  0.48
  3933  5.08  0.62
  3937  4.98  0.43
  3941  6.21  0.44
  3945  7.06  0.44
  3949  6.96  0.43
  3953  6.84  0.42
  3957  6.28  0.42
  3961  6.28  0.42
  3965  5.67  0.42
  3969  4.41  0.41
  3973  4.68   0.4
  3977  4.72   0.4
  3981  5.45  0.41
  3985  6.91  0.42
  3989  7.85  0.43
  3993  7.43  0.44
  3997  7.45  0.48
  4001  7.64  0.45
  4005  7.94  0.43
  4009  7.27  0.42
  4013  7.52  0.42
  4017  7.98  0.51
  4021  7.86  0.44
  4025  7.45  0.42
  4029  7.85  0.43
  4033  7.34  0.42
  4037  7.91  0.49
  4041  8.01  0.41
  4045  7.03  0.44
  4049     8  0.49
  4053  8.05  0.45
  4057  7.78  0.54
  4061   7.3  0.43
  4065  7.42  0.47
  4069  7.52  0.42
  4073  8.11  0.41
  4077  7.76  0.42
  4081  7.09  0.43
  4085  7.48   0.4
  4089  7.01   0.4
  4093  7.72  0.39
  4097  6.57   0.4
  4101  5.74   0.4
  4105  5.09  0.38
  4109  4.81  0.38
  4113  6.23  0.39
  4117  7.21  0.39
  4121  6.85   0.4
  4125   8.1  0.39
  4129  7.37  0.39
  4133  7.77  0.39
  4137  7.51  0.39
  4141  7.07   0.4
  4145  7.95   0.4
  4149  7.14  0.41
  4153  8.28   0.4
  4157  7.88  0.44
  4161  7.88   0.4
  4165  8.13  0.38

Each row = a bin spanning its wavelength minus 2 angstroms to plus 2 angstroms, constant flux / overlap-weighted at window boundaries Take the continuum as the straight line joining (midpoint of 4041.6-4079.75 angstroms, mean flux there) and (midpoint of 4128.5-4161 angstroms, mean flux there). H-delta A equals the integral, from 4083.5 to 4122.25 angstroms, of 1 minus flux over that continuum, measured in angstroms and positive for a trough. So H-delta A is 6.1 angstroms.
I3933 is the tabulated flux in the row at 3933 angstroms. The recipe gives 5.08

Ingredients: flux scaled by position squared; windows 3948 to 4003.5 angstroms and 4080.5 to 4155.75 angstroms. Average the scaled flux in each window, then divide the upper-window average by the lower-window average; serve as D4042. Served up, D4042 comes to 1.19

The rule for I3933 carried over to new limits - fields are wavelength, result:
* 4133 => 7.77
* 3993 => 7.43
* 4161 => 7.88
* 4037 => 7.91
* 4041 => 8.01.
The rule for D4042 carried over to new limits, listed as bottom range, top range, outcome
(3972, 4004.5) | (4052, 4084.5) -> 1.19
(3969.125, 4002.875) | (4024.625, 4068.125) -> 1.23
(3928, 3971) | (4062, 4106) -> 1.25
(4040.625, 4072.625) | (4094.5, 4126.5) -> 0.85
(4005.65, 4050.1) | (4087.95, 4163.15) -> 0.97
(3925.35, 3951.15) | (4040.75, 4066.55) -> 1.28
